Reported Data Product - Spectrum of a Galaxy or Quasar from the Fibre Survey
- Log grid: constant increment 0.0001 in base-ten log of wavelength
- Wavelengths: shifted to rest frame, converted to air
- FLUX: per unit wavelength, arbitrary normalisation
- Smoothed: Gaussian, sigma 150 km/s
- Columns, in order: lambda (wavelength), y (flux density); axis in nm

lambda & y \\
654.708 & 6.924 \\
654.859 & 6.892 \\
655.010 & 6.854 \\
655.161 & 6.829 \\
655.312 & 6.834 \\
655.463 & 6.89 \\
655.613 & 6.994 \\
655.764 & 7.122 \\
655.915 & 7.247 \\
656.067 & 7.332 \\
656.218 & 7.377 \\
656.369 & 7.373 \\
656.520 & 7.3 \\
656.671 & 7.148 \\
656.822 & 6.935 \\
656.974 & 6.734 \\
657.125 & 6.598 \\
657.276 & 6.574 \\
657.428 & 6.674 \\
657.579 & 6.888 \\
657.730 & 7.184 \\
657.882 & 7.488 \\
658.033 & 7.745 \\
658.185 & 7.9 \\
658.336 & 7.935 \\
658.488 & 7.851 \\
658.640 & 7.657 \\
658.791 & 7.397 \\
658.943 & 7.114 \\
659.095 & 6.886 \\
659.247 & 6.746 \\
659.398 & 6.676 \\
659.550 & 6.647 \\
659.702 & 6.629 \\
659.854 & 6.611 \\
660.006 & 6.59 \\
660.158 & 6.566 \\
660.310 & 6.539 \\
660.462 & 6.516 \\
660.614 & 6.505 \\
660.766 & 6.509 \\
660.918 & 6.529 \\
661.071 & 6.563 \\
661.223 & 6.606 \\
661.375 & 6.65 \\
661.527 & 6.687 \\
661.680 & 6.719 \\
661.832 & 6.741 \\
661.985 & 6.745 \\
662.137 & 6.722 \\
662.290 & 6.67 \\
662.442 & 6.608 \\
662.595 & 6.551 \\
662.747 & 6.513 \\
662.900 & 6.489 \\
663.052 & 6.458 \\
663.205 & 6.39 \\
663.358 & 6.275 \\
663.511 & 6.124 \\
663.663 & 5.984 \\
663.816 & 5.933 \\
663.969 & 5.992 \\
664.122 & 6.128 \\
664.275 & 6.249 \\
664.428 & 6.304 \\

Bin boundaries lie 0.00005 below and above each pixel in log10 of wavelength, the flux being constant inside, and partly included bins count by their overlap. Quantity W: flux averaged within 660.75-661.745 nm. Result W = 6.61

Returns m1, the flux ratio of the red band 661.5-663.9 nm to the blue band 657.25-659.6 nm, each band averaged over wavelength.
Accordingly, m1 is 0.9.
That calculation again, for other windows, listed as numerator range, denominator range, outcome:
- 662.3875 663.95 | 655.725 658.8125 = 0.87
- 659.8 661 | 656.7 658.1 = 0.94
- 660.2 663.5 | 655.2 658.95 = 0.91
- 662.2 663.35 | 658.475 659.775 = 0.93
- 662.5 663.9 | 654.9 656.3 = 0.89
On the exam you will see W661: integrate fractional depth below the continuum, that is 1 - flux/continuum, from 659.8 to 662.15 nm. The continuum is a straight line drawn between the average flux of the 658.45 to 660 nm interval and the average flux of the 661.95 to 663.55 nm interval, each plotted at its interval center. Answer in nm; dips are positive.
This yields 0.05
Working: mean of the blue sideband 6.98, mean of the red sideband 6.51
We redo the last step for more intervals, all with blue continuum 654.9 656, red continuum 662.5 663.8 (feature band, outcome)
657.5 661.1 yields -0.183 nm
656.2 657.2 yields -0.027 nm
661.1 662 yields -0.030 nm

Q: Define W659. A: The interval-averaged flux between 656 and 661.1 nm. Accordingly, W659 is 6.99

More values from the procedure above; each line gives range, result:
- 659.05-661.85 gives 6.62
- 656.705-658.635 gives 7.22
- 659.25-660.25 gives 6.63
